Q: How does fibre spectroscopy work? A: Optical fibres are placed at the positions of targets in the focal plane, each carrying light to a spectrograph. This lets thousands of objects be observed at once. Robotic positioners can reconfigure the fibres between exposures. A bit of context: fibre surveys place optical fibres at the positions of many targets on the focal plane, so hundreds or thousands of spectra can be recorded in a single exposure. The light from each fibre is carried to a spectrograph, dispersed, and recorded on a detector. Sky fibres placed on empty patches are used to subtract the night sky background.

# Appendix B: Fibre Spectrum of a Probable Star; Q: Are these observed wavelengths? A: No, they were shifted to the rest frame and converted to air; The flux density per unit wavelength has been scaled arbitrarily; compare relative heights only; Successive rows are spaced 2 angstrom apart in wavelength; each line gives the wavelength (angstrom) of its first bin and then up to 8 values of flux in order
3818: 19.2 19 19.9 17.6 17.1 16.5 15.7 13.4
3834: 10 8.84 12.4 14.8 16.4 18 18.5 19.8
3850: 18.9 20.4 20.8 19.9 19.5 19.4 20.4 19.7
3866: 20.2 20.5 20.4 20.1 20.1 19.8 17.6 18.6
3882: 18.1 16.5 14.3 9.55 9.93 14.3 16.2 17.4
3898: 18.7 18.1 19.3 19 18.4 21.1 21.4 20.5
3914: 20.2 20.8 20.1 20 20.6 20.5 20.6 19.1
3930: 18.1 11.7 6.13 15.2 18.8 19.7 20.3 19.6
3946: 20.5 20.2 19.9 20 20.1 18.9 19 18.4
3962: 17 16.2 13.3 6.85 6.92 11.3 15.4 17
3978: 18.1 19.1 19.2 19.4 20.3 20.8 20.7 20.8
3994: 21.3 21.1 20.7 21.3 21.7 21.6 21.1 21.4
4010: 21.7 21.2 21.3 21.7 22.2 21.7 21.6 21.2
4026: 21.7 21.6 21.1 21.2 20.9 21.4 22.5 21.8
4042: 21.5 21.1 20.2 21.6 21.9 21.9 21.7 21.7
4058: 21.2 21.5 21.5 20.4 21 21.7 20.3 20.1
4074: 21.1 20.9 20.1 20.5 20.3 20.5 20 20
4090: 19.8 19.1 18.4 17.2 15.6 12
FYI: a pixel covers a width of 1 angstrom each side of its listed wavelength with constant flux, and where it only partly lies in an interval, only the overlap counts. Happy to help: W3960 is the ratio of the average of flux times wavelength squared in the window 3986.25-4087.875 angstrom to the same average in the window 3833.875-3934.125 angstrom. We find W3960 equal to 1.3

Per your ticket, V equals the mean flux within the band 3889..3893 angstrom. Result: 12.1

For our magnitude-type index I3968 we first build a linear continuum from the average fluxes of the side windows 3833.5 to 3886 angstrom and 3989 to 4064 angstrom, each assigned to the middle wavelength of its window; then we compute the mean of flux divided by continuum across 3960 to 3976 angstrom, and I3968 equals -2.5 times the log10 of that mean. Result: 0.473 mag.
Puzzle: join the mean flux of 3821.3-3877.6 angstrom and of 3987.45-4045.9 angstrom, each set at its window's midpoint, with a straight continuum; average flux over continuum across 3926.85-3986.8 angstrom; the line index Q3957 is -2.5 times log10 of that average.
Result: 0.19 mag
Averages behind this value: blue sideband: 17.8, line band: 16.9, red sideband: 21.4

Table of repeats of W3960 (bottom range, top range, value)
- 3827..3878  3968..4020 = 1.17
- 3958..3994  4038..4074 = 1.32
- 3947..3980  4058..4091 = 1.34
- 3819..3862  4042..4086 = 1.38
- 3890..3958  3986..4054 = 1.21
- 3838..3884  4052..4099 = 1.19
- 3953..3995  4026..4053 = 1.29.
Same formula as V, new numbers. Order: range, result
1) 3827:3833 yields 15.2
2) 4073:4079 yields 20.7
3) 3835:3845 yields 14.1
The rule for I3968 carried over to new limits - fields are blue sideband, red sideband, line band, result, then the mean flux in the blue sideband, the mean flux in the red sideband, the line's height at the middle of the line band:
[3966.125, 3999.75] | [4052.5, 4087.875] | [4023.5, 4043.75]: -0.110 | 17.4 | 20.8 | 19.4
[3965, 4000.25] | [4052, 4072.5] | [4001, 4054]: -0.107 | 17.3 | 21.2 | 19.5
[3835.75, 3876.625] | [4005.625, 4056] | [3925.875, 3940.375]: 0.255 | 18.7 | 21.5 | 19.9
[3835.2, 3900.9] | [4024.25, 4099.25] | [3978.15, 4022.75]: -0.068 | 17.5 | 20.7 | 19.7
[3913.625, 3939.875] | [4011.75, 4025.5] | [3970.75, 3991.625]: 0.115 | 17.8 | 21.6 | 20.1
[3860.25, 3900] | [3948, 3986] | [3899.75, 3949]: -0.104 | 17.5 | 16.6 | 17.1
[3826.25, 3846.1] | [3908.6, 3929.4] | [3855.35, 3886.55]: -0.140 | 14.4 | 20.3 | 16.9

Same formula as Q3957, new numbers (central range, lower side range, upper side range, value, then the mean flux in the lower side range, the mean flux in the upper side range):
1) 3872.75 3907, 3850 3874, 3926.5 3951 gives 0.138 mag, 20.1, 17.5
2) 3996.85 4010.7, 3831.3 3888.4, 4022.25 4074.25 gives -0.048 mag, 17.6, 21.3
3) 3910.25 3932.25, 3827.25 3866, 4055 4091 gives -0.077 mag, 17.1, 20.7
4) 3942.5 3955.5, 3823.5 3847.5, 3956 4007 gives -0.158 mag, 15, 18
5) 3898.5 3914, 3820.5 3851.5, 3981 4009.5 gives -0.090 mag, 16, 20.8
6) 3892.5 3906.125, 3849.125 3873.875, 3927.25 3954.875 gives 0.056 mag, 20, 17.8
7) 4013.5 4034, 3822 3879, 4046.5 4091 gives -0.066 mag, 17.8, 20.9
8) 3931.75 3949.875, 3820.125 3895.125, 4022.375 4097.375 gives 0.086 mag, 17.2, 20.8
